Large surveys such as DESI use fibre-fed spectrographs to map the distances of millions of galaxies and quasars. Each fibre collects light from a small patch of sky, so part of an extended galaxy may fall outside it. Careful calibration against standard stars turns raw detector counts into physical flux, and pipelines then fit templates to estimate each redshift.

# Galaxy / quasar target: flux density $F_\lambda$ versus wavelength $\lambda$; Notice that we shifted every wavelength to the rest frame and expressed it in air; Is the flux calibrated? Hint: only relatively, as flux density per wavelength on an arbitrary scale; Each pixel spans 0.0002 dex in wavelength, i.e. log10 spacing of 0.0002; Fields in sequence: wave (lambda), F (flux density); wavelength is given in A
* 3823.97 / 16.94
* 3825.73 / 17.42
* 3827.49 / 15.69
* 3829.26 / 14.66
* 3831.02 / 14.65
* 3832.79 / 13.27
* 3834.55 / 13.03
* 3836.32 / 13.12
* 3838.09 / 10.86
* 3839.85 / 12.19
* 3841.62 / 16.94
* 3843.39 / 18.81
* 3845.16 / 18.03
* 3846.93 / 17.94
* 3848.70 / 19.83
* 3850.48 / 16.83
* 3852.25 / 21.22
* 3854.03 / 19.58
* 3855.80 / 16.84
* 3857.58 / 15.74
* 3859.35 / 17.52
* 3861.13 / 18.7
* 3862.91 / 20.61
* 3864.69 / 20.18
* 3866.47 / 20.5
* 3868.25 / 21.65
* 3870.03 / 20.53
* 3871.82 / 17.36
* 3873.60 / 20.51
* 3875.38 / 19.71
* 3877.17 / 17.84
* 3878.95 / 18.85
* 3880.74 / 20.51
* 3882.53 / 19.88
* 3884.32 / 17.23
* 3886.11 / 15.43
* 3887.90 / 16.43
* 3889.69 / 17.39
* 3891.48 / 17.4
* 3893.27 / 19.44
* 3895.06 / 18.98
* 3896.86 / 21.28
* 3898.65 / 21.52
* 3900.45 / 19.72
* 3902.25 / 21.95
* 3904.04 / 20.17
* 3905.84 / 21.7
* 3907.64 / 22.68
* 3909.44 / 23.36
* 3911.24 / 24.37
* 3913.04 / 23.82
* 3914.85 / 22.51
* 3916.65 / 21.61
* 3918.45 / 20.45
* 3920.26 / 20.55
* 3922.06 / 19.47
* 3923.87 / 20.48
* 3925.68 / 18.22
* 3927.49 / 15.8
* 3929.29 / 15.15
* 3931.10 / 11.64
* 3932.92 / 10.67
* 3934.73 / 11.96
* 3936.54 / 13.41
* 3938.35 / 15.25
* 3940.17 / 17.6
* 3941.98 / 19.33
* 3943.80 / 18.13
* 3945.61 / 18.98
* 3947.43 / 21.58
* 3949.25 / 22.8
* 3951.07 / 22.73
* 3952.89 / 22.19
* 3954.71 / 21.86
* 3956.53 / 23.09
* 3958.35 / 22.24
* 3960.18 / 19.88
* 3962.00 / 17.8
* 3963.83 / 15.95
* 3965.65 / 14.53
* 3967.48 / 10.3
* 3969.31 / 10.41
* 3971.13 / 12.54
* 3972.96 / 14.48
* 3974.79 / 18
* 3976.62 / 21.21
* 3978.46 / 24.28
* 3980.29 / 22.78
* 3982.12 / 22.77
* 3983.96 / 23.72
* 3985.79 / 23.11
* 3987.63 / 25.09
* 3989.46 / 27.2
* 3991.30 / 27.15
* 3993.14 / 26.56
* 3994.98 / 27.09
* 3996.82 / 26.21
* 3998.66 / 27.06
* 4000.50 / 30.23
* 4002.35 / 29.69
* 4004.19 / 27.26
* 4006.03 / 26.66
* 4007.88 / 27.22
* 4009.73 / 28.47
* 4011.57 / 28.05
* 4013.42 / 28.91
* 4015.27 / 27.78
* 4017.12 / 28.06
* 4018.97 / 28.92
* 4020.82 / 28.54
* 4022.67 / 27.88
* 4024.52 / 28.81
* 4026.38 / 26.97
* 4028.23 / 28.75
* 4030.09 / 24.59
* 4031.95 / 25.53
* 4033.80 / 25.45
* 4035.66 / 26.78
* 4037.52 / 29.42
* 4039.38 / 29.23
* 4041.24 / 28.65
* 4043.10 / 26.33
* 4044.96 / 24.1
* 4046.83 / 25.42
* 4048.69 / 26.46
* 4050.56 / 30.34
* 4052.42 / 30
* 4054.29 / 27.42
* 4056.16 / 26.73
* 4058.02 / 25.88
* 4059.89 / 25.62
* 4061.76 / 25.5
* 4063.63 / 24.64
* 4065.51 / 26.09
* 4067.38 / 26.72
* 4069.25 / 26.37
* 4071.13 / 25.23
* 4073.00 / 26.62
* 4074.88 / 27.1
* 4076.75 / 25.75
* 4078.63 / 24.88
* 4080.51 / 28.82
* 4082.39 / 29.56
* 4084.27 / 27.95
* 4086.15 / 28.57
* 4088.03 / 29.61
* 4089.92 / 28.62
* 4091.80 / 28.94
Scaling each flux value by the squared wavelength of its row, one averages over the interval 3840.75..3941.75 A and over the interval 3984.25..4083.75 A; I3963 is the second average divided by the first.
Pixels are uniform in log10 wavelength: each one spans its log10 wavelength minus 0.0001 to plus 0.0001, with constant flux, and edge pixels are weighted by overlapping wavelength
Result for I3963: 1.55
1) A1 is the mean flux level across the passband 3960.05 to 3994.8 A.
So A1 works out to 20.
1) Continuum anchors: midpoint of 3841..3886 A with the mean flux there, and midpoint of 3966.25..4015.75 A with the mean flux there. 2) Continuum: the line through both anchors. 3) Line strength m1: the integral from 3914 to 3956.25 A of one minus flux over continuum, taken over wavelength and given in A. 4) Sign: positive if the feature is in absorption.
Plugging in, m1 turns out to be 6.3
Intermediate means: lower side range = 18.9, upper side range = 23.8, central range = 18.4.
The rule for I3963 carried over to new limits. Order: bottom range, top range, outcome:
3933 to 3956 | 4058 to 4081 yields 1.49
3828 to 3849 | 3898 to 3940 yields 1.30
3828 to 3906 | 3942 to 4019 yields 1.34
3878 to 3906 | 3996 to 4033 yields 1.54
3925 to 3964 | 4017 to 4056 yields 1.59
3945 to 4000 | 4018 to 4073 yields 1.32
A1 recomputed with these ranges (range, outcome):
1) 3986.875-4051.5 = 27.5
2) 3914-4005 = 20.3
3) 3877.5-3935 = 19.1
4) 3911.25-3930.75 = 19.8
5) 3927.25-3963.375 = 18.1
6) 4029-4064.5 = 26.8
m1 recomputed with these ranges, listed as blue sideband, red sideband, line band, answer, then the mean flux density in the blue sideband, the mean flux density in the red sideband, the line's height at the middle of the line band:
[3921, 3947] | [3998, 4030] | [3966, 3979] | 3.83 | 16.3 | 28.1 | 22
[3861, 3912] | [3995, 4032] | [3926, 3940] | 5.49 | 19.9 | 27.8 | 22.8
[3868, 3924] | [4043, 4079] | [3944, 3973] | 5.33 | 20.1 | 26.4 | 22.5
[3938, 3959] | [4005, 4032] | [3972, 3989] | 1.48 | 20.6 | 27.7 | 23.9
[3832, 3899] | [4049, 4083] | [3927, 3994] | 9.79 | 18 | 26.8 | 22.2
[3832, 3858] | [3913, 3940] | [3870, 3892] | -2.15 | 16.3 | 17.2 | 16.7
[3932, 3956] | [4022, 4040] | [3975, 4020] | -4.72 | 18.3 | 27.3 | 23.8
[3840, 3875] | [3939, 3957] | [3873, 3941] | 3.41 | 18.8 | 20.7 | 19.8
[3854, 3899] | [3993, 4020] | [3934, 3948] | 3.84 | 18.9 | 27.9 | 23.4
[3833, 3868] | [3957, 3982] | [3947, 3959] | -3.35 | 17.3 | 17.5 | 17.5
